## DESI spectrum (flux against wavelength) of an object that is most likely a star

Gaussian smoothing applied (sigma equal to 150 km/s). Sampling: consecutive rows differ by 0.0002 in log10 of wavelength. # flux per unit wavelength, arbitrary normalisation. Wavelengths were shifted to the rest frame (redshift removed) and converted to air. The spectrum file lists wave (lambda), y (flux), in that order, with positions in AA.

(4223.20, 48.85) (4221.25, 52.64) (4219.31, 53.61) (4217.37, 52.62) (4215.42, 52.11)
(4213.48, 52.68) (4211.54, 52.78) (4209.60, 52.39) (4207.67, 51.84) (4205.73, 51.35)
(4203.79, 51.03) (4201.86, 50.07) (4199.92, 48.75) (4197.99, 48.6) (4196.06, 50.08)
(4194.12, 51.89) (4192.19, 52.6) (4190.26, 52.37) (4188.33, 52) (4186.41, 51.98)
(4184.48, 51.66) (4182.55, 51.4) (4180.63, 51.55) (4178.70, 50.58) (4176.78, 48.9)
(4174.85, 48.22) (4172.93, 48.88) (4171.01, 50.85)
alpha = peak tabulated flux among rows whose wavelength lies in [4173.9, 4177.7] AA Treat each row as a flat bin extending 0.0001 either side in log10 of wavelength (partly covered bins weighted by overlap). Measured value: 48.9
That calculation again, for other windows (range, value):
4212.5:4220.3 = 53.61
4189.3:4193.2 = 52.6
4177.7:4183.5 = 51.55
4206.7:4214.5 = 52.78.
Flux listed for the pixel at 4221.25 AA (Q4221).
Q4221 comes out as 52.64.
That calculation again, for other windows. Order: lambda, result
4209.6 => 52.39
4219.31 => 53.61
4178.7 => 50.58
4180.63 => 51.55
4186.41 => 51.98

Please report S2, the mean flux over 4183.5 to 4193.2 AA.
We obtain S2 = 52.1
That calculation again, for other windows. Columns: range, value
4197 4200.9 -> 48.7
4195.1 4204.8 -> 49.7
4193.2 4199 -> 50.2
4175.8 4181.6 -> 50.3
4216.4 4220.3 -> 53.2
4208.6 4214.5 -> 52.7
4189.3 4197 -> 51.7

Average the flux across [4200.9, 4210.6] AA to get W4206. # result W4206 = 51.4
